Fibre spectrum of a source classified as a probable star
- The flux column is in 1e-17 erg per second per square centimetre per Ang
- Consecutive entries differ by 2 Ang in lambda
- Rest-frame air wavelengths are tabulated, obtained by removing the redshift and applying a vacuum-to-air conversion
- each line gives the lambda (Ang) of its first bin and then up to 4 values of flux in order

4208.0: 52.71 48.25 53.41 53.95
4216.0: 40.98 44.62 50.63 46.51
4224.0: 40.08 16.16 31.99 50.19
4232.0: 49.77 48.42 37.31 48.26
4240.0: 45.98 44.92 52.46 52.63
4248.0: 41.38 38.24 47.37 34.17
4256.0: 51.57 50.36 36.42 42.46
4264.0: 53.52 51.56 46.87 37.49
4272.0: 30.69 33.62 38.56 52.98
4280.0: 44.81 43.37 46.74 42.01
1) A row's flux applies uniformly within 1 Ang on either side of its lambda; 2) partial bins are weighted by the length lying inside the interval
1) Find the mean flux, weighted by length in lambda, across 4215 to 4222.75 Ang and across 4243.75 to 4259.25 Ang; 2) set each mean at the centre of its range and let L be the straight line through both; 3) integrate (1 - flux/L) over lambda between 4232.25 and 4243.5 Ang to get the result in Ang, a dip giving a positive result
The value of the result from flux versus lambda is 0.0 Ang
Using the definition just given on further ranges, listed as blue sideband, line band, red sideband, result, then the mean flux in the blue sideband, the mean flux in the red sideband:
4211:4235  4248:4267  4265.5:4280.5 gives -1.1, 43.9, 41.7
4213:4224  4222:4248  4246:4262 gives 1.0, 46.7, 43.4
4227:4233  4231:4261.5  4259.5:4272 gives -0.9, 44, 43.9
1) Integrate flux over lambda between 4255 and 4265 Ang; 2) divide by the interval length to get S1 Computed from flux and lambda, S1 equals 46.9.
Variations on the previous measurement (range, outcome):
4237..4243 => 46.4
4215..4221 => 45.4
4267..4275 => 37.2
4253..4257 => 42.9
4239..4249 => 47.5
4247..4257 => 42.5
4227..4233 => 44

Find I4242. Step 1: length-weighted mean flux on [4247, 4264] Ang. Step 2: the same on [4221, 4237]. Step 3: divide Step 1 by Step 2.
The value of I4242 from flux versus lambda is 1.08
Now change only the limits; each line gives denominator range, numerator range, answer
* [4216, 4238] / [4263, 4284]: 1.04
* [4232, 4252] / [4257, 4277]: 0.92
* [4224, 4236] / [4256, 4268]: 1.21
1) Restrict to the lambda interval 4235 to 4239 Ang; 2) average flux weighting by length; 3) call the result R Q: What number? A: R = 42.8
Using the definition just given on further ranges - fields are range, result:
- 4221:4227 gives 34.2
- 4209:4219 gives 48.2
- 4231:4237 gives 45.2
